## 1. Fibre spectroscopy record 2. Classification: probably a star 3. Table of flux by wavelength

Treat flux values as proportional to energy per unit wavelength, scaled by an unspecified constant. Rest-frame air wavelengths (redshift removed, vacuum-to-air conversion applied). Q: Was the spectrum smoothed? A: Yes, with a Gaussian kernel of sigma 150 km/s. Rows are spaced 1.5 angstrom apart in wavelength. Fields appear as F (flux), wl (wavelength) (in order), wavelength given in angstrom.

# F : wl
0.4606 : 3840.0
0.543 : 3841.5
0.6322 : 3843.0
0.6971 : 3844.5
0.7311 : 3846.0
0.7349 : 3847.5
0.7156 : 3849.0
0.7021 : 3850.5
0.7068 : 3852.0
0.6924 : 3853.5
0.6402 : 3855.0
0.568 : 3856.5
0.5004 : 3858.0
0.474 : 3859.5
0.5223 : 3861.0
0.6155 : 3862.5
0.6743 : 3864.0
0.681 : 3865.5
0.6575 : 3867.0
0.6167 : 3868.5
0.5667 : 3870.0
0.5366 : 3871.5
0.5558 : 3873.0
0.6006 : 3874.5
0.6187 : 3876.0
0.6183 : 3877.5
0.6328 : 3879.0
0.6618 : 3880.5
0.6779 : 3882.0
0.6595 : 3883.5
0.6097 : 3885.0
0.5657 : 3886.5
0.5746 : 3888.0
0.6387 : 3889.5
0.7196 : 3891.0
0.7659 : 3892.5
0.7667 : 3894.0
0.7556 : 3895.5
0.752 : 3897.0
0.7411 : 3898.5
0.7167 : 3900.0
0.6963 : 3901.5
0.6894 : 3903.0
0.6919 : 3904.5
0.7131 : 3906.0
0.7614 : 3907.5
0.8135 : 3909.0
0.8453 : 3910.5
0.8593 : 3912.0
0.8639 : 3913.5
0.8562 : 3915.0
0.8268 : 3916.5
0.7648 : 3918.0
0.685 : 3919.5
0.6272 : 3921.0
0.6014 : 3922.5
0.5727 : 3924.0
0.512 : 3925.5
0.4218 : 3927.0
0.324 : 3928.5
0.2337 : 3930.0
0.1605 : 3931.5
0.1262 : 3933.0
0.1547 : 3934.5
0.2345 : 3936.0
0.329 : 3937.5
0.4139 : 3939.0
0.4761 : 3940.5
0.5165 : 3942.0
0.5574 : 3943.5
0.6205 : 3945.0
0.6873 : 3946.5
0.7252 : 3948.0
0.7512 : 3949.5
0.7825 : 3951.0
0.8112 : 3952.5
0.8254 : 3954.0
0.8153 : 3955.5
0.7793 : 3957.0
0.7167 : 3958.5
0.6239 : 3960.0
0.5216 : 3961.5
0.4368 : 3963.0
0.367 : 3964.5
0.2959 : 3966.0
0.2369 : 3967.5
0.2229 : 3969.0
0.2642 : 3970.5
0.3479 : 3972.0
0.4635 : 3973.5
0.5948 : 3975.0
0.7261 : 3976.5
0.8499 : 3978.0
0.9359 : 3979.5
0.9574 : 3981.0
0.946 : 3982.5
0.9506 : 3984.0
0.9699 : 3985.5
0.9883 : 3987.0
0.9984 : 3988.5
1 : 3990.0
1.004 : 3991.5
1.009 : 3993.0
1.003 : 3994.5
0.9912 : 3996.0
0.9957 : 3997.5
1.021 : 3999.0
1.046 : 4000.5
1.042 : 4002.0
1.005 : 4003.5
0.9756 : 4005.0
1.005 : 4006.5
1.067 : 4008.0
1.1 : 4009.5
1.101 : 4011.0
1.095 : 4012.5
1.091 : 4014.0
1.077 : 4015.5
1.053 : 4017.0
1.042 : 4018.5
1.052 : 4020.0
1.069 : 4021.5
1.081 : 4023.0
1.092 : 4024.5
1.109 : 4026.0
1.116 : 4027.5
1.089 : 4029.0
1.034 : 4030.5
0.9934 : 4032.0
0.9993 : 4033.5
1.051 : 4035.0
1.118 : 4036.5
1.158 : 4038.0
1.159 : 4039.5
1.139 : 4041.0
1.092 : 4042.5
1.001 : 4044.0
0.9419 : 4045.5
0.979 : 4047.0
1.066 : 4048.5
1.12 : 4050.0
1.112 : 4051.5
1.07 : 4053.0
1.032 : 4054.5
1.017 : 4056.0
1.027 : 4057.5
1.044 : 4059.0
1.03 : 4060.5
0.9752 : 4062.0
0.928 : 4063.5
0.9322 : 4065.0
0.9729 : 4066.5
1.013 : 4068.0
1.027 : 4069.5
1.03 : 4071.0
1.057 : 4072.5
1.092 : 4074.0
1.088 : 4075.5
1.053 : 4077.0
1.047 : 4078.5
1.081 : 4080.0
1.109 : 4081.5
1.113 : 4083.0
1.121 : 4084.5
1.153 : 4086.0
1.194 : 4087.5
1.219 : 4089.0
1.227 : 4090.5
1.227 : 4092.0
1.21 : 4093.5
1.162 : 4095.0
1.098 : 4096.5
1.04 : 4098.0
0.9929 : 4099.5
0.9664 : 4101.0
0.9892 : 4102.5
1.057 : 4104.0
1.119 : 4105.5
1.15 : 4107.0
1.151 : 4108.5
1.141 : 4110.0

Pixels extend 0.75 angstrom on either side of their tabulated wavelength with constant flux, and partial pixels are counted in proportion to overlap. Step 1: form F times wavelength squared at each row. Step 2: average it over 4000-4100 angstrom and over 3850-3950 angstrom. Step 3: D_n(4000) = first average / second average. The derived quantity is 1.9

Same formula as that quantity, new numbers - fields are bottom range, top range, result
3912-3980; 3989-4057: 1.99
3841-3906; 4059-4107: 1.84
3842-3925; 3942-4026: 1.30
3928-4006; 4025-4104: 1.66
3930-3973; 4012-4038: 2.27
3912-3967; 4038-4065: 1.97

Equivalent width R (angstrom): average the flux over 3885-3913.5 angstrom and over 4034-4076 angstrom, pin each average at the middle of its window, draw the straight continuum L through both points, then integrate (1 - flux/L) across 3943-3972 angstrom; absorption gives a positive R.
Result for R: 9.2 angstrom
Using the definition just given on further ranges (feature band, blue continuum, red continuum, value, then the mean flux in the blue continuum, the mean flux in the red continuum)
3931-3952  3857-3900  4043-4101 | 8.3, 0.635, 1.07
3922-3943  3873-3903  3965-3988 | 9.5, 0.67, 0.651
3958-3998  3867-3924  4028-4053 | 8.6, 0.691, 1.07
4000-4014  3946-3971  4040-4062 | -3.8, 0.582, 1.05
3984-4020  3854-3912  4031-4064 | -3.4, 0.658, 1.05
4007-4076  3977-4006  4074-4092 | 0.4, 0.982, 1.13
